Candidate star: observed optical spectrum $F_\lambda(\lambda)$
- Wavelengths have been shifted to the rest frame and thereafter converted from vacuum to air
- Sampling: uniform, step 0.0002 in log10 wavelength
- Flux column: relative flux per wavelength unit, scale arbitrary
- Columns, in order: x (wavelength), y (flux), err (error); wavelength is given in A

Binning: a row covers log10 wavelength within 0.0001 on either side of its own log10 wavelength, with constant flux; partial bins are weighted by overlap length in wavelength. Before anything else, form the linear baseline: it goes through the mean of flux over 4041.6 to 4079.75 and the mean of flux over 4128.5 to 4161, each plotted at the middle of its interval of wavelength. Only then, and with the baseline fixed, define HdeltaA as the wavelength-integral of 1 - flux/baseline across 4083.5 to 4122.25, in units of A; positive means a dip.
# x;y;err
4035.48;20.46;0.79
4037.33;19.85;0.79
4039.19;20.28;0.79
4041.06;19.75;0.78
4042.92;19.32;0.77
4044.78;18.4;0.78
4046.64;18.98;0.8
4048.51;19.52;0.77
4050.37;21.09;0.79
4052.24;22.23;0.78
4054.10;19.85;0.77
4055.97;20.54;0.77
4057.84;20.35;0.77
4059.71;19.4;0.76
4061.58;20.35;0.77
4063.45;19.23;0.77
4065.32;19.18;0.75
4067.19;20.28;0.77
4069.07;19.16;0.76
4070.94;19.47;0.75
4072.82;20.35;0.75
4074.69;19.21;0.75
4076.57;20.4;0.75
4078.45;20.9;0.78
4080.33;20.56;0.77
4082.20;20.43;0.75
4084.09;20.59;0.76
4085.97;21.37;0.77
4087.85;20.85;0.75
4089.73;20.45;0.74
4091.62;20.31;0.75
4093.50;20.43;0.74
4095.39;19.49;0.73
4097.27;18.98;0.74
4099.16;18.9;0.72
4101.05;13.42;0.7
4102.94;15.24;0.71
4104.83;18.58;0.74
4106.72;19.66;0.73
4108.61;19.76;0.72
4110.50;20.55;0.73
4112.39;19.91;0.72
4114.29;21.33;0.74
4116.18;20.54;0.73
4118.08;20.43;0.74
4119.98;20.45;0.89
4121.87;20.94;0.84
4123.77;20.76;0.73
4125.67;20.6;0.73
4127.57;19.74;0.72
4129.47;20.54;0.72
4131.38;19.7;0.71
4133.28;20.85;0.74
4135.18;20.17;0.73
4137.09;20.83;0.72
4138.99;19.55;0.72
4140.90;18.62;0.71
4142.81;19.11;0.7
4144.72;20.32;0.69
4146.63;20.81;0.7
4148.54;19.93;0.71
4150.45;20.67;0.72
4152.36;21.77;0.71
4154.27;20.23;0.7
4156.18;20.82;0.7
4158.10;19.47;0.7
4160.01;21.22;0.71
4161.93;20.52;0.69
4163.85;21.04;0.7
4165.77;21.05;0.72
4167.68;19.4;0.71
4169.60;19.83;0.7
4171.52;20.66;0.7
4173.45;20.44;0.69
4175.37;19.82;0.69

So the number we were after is 1.0 A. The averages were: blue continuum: 19.9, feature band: 19.6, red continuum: 20.3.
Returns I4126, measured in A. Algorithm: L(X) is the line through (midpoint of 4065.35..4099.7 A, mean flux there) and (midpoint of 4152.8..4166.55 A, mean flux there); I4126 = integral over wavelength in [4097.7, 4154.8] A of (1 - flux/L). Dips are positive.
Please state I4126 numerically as 1.8 A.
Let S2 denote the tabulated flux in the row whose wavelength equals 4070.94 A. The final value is 19.47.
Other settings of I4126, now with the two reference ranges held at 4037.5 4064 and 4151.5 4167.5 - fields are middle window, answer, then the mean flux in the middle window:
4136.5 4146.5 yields 0.4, 19.7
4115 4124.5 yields -0.1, 20.6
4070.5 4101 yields 0.3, 20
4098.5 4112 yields 1.5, 18.1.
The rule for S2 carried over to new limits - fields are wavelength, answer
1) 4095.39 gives 19.49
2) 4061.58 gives 20.35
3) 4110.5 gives 20.55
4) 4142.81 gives 19.11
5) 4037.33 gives 19.85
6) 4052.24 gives 22.23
